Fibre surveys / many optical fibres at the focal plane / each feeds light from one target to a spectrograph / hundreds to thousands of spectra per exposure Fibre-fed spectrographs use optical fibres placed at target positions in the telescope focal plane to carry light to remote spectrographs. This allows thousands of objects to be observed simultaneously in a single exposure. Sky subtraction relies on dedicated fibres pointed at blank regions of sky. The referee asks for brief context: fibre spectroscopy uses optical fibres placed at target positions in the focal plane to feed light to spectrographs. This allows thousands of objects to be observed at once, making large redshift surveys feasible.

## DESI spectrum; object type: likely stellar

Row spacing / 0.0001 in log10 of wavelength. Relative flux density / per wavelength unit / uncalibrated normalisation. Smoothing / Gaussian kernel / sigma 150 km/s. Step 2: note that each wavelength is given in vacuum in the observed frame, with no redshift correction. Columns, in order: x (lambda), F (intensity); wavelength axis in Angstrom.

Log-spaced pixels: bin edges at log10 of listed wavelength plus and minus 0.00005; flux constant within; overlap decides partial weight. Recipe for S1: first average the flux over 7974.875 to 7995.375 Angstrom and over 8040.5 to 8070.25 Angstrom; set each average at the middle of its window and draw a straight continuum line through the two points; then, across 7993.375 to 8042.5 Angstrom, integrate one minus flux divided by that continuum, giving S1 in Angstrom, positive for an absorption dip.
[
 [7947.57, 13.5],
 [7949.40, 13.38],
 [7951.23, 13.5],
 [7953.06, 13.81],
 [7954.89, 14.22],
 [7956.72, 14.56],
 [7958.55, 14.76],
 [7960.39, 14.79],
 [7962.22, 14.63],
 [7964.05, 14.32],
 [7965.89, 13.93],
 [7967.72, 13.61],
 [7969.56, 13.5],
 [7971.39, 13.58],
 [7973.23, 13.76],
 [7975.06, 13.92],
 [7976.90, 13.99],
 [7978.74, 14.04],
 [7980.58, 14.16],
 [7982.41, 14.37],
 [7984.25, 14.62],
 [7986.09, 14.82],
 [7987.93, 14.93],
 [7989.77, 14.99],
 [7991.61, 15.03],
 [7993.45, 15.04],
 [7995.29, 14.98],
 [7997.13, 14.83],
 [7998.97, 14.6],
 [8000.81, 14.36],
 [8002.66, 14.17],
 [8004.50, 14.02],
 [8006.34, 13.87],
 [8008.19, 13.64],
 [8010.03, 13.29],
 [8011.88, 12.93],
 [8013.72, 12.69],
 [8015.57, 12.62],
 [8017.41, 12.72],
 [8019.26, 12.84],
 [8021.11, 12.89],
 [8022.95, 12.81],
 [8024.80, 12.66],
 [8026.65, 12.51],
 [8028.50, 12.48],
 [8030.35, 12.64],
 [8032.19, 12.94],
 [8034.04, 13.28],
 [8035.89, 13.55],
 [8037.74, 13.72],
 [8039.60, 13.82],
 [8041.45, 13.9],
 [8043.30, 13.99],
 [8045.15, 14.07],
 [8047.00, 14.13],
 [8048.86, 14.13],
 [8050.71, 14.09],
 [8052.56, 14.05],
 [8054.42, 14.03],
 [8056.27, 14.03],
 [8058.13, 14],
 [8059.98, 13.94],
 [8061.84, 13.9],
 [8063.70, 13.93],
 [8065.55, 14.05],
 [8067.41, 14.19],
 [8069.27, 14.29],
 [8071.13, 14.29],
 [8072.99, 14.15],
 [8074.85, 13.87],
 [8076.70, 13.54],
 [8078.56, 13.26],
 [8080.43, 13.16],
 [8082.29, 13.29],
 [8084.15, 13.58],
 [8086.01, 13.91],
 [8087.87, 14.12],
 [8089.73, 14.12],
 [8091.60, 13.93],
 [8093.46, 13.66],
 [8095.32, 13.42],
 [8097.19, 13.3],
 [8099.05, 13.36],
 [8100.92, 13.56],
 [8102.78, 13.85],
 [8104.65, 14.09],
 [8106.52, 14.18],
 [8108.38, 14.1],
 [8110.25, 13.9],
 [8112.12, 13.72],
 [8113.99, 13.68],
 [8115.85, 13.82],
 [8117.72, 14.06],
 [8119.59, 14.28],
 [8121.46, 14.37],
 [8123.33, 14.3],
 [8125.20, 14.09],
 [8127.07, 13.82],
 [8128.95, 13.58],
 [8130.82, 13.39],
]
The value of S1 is 3.0 Angstrom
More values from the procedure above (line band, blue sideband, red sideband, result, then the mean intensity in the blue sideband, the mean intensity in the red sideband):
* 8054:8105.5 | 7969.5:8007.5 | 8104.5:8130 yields 1.1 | 14.4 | 14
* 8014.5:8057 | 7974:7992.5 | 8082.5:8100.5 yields 2.1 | 14.5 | 13.7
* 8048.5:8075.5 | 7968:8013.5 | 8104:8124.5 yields 0.1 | 14.2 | 14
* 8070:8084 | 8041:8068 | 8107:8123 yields 0.4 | 14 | 14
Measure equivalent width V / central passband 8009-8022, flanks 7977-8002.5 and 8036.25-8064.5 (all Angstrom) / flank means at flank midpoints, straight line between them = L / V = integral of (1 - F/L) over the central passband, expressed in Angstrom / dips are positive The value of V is 1.35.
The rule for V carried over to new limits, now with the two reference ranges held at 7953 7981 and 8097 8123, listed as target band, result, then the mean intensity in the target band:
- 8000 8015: 0.49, 13.6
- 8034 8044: 0.19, 13.7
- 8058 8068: -0.02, 14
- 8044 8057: -0.08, 14.1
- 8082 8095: 0.12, 13.8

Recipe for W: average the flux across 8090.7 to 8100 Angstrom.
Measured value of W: 13.5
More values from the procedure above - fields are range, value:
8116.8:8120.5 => 14.2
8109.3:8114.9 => 13.8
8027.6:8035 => 12.9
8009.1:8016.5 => 12.9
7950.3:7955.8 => 13.8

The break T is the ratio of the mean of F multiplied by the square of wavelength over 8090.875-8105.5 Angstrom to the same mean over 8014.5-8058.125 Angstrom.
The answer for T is 1.03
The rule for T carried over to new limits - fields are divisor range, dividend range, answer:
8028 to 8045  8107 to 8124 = 1.07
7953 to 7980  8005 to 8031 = 0.93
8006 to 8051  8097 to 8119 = 1.06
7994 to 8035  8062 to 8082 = 1.05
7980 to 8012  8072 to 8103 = 0.97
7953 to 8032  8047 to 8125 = 1.03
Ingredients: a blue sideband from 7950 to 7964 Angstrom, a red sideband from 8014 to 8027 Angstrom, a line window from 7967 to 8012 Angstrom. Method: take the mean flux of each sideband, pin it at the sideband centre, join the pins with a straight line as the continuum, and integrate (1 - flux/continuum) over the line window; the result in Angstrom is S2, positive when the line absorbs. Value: -2.5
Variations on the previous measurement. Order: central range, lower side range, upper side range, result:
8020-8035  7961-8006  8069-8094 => 1.40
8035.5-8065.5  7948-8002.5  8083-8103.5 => -0.09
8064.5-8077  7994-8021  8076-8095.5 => -0.39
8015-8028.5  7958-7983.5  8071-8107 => 1.18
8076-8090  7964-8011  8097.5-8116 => 0.30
